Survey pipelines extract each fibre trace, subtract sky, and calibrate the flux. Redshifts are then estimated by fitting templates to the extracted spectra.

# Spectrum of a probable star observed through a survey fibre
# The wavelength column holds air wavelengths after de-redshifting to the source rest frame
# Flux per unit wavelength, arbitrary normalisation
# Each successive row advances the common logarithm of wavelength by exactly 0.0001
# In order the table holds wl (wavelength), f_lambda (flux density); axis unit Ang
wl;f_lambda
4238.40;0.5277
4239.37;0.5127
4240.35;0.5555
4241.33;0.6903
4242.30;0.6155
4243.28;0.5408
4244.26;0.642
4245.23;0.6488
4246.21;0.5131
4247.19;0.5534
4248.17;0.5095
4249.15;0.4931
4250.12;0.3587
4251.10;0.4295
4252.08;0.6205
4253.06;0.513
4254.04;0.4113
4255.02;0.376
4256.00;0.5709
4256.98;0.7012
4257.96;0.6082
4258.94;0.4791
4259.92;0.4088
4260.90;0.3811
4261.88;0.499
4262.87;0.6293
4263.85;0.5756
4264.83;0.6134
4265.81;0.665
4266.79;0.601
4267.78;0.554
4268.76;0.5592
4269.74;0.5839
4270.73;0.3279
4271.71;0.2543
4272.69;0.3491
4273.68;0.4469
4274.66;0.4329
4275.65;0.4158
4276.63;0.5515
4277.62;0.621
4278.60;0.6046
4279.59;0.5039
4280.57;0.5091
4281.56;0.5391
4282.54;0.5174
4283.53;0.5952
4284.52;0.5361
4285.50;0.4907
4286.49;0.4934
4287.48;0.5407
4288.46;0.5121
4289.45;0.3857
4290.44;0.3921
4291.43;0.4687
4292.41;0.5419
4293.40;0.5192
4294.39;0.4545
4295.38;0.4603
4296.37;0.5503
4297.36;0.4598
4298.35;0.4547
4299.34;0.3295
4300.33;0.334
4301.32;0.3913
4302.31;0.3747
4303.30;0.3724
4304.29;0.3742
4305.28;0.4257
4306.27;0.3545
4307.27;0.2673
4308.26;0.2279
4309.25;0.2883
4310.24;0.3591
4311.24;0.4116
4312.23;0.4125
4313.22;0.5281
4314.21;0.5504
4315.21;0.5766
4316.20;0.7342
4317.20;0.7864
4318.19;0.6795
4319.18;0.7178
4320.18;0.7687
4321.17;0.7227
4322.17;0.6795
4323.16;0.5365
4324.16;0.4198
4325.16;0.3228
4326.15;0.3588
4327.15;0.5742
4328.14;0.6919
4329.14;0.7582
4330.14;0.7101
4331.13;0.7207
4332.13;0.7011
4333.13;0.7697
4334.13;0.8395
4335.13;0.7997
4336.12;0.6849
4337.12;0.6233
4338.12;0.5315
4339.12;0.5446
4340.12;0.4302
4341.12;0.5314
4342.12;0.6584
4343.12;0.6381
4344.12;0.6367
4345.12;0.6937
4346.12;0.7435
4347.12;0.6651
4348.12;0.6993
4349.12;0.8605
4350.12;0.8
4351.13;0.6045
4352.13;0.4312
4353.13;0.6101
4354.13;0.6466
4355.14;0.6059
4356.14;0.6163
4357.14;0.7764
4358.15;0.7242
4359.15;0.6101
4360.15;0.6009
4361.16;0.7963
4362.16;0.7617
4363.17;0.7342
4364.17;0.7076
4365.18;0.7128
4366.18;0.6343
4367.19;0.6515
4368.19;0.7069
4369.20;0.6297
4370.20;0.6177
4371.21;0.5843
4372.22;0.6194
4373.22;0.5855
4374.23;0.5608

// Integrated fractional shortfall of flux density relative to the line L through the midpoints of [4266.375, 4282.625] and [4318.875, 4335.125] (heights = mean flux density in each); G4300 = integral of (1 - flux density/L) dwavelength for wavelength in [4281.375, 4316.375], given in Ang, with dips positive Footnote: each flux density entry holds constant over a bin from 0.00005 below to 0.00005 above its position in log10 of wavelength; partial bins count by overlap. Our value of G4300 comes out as 7.0 Ang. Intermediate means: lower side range 0.491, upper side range 0.647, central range 0.447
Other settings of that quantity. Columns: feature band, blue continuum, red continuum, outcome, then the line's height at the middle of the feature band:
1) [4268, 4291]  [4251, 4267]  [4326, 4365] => 3.3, 0.567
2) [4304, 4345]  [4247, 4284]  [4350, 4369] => 2.6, 0.608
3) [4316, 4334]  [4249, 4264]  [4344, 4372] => -0.9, 0.618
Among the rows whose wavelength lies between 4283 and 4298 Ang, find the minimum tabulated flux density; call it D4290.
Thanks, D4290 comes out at 0.3857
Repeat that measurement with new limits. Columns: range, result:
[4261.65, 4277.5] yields 0.2543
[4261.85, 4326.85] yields 0.2279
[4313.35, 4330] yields 0.3228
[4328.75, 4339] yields 0.5315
